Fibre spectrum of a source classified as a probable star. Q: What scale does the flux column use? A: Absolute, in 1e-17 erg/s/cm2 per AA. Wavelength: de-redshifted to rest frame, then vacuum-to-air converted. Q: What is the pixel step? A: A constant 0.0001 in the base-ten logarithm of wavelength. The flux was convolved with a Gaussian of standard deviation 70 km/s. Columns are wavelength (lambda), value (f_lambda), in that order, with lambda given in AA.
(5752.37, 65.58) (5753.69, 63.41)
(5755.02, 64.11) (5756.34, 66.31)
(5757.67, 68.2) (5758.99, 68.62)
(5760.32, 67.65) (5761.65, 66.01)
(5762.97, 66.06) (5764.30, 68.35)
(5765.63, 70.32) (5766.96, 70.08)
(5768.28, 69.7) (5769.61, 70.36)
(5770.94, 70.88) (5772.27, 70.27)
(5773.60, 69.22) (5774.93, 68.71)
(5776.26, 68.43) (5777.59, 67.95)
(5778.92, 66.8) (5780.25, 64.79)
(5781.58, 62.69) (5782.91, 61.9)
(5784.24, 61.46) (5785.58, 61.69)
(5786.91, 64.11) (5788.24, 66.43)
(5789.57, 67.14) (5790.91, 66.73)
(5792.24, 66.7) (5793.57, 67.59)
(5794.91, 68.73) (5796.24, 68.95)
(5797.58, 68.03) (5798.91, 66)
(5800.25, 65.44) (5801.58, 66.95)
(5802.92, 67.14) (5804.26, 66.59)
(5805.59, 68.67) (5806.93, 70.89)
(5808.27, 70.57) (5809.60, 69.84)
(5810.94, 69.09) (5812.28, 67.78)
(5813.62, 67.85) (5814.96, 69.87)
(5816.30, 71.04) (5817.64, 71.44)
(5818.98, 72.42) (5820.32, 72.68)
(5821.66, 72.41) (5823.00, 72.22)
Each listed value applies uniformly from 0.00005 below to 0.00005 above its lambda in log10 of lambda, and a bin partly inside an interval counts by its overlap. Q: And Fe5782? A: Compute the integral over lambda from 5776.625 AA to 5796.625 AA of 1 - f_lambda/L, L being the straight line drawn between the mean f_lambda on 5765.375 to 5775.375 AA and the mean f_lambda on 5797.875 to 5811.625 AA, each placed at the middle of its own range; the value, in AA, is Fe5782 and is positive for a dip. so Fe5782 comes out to 1.0 AA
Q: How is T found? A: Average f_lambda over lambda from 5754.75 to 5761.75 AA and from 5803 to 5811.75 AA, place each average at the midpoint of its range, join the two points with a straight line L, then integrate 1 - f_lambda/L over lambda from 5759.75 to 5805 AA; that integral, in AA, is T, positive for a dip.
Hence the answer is 0.7 AA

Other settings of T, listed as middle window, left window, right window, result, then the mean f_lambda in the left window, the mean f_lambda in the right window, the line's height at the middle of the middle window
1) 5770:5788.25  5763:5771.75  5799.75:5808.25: 0.78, 69.6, 67.9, 69.1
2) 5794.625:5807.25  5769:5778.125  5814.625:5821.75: 0.56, 69.4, 71.7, 70.8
